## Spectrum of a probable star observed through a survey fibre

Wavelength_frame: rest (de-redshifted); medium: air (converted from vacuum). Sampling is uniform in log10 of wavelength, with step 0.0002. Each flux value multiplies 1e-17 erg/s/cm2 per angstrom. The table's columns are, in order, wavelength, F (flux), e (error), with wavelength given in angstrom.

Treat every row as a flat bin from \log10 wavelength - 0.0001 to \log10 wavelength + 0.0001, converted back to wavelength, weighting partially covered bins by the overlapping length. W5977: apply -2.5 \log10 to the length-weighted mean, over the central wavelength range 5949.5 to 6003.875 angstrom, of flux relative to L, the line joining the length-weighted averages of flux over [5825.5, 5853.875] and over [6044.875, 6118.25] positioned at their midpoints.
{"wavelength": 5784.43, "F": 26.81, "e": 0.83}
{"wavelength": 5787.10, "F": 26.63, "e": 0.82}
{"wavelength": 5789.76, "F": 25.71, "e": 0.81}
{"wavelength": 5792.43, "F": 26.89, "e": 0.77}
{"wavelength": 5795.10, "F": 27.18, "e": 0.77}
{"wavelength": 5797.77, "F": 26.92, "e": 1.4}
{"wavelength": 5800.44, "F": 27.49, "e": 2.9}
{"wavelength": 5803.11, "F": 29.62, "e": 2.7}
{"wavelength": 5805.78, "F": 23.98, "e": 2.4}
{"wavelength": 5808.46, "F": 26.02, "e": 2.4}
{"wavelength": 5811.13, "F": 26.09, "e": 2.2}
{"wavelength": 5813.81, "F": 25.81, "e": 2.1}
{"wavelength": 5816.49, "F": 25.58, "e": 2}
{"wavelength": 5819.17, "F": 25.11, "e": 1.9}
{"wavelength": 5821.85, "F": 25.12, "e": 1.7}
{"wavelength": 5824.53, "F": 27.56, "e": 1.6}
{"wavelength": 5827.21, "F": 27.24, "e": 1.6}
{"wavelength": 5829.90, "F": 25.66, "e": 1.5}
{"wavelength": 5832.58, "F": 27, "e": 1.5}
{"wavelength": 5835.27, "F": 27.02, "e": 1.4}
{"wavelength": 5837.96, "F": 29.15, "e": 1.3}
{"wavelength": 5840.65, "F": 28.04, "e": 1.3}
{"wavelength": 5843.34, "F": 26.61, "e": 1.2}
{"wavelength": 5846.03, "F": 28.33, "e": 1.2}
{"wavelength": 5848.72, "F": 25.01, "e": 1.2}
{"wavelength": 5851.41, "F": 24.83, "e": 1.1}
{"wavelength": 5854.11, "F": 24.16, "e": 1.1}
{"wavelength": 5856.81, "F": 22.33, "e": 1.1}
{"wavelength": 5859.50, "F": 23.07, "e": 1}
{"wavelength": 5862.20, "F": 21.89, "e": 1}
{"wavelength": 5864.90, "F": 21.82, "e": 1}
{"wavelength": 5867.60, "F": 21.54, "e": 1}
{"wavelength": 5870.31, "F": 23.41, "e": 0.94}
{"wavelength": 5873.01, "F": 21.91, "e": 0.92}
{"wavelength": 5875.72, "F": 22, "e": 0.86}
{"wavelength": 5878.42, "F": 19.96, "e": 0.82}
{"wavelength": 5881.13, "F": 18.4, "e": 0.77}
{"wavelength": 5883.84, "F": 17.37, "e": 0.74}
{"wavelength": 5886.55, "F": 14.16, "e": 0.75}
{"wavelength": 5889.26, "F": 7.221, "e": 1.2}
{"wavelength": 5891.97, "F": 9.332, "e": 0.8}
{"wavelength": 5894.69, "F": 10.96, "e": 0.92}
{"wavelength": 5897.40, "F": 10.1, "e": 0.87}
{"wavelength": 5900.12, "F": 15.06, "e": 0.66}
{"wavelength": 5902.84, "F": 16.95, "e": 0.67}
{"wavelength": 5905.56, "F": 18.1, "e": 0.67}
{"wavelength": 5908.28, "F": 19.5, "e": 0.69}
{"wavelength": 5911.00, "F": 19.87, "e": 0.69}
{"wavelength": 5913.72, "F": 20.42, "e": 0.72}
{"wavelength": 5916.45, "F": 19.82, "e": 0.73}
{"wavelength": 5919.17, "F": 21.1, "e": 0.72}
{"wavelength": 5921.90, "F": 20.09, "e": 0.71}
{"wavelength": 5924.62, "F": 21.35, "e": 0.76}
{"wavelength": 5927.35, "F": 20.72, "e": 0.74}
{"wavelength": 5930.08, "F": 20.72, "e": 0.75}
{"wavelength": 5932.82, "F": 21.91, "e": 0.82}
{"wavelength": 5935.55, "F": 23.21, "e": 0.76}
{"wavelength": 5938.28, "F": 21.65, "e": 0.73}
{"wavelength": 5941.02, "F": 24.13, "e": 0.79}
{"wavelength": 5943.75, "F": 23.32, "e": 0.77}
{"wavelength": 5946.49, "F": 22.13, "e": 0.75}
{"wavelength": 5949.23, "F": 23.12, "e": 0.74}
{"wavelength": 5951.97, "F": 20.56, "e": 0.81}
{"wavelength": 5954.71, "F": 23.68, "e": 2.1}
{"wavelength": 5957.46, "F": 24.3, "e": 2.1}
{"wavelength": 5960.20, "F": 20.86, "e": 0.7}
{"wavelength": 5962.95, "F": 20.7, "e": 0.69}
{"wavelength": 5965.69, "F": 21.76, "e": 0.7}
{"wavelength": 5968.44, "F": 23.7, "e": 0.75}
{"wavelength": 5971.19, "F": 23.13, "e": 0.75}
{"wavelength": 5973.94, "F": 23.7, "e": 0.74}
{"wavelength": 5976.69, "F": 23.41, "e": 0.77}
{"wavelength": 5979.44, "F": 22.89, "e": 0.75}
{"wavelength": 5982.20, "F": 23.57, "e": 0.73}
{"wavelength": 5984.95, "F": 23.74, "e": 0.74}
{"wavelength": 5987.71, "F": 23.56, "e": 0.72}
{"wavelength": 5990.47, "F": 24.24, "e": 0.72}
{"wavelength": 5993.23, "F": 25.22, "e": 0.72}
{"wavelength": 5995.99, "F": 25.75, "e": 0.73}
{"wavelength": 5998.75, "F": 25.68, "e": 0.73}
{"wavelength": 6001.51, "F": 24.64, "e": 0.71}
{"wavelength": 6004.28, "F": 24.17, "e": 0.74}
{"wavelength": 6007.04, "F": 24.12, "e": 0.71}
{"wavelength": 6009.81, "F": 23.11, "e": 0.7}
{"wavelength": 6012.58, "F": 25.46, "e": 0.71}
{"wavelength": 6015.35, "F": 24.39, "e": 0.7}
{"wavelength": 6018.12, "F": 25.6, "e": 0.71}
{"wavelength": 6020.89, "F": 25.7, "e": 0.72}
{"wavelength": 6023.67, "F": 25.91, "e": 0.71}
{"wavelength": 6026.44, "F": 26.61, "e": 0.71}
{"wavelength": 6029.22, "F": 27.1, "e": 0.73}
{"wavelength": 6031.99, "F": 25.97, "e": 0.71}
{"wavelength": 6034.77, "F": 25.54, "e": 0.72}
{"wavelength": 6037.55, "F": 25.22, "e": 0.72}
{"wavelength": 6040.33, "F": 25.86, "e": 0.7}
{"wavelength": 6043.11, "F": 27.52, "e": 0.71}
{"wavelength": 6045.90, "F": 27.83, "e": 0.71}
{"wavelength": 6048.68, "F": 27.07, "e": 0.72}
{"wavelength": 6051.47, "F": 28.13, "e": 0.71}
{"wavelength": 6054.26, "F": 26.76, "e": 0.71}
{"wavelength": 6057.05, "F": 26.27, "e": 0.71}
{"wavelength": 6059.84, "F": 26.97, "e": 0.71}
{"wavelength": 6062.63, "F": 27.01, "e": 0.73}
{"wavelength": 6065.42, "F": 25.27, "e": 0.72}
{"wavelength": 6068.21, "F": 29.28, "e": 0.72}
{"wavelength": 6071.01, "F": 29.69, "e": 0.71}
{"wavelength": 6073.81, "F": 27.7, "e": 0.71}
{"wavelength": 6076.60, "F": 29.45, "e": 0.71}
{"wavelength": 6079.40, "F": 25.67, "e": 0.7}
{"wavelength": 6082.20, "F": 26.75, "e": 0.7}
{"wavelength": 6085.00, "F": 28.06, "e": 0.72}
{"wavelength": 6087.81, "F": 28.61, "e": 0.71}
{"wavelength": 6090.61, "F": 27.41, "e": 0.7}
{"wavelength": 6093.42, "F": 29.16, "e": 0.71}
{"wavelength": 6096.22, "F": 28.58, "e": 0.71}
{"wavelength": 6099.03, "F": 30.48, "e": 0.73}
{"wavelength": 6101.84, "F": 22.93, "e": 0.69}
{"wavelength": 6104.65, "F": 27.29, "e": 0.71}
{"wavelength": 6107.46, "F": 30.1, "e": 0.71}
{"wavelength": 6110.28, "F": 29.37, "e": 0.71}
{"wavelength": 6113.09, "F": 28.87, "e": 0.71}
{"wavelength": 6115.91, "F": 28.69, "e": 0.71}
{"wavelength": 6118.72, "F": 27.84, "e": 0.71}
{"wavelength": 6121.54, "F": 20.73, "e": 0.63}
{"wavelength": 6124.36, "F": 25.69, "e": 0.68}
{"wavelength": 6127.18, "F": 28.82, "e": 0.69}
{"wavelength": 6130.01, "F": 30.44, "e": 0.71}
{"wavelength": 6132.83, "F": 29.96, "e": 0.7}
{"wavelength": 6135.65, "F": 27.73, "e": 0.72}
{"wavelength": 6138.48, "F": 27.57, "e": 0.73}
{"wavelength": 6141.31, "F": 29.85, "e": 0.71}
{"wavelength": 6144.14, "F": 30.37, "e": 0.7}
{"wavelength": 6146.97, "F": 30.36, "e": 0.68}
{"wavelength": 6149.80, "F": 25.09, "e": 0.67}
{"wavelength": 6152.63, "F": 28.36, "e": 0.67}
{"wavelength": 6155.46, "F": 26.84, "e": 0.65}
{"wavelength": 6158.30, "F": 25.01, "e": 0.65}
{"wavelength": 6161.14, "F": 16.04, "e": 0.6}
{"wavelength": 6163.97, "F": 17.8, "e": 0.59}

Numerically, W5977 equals 0.17 mag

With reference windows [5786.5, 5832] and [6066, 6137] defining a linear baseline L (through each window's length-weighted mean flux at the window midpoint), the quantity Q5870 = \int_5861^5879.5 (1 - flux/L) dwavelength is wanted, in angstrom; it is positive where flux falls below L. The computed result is 3.4 angstrom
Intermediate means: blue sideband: 26.4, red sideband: 27.9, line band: 21.8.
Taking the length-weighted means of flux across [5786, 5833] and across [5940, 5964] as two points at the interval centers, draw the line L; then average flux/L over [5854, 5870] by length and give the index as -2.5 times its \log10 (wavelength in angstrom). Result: 0.119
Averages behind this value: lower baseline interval 26.4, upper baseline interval 22.5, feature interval 22.4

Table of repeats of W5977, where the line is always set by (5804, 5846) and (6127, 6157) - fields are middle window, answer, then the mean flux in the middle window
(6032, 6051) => 0.057 mag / 26.5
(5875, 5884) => 0.346 mag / 19.5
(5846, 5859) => 0.093 mag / 24.5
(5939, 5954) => 0.203 mag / 22.7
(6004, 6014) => 0.147 mag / 24.2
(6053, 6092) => 0.026 mag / 27.5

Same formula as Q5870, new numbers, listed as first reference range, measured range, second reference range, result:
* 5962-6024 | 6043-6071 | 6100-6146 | -1.4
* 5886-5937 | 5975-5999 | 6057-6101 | -2.1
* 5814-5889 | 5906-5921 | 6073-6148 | 2.8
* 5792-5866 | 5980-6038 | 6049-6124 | 4.4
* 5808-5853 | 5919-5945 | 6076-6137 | 4.9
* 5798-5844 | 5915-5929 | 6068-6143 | 3.4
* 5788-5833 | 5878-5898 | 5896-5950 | 8.0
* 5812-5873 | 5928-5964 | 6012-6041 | 4.5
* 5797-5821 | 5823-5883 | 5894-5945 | -1.8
